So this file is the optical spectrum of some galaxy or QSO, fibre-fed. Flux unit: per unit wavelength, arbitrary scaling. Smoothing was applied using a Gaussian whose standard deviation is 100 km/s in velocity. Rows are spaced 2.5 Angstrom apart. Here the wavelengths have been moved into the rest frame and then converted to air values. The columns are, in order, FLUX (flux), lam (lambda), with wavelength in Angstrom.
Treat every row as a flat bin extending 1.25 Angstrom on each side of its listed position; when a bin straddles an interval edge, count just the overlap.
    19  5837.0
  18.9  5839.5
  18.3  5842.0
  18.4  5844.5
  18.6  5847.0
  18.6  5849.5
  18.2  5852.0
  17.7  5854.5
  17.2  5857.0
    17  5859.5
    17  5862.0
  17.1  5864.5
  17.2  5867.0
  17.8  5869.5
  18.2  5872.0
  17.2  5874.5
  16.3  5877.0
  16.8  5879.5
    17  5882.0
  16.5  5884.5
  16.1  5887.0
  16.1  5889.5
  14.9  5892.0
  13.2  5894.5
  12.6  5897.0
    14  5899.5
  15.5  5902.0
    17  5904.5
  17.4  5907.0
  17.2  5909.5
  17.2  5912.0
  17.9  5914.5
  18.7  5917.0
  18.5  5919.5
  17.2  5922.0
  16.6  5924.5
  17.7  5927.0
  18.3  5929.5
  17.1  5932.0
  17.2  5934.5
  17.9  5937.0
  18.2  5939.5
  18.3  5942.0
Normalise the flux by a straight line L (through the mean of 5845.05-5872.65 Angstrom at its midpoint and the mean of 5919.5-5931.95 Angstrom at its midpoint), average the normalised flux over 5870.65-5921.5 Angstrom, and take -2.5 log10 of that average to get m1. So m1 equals 0.075 mag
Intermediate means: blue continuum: 17.7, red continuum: 17.5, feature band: 16.4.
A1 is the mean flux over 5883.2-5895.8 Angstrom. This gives 15.4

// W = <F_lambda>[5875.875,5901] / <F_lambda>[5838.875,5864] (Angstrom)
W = 0.9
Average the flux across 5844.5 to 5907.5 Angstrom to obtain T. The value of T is 16.6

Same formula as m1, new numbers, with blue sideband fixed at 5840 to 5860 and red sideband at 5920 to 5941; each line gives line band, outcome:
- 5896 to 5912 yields 0.13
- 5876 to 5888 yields 0.08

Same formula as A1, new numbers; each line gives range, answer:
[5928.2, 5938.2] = 17.6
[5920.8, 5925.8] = 16.9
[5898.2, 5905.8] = 15.5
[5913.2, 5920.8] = 18.4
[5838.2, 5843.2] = 18.6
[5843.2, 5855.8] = 18.3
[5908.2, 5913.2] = 17.2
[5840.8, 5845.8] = 18.4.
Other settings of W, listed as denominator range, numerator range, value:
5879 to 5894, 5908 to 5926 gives 1.10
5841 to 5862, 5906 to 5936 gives 0.98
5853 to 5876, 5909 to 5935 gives 1.01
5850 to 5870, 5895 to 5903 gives 0.80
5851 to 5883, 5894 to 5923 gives 0.95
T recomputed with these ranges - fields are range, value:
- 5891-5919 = 16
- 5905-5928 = 17.6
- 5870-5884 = 17.1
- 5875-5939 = 16.6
